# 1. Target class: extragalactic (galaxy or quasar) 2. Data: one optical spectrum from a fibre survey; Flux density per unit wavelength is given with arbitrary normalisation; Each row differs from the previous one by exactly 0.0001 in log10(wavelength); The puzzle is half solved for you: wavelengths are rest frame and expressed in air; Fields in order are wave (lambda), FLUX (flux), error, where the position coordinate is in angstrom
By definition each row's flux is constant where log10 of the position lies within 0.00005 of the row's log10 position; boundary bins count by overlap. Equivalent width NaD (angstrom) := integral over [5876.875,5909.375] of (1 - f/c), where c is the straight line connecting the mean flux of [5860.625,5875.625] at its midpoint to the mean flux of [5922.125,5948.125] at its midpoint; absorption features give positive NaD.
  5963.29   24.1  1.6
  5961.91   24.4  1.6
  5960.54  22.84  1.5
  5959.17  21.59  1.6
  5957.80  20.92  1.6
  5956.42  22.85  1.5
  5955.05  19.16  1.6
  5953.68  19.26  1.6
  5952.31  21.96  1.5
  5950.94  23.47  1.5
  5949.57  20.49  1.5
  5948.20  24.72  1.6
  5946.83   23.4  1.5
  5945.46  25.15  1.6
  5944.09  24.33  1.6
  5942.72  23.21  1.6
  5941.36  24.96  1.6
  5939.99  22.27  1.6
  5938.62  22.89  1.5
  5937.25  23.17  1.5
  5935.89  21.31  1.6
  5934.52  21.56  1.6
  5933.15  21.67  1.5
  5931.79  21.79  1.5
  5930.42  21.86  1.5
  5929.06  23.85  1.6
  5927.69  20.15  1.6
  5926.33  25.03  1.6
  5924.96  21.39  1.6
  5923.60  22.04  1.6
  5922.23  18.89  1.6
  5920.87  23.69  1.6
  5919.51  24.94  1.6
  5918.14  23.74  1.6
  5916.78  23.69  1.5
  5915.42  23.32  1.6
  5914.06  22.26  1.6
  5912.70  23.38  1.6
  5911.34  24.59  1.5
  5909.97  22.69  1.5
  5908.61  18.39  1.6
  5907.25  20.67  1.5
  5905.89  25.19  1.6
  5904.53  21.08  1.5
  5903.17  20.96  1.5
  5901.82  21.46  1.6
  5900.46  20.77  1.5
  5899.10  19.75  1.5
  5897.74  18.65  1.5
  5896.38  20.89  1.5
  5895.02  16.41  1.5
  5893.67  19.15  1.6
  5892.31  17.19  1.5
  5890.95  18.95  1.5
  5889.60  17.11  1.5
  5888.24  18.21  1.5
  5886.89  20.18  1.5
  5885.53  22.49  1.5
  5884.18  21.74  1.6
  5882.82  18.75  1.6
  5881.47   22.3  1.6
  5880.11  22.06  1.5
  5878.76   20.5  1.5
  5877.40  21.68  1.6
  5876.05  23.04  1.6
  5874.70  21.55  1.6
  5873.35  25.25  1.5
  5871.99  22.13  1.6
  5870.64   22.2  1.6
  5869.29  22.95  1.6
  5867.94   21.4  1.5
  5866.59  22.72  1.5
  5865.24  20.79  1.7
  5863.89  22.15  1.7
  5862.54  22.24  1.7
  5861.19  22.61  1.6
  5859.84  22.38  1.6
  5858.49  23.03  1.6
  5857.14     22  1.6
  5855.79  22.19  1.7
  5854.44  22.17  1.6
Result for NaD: 3.34 angstrom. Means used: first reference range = 22.4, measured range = 20.2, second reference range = 22.7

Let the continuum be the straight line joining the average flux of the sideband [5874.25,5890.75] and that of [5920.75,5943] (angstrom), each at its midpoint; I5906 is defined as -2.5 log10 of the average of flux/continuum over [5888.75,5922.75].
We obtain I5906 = 0.02 mag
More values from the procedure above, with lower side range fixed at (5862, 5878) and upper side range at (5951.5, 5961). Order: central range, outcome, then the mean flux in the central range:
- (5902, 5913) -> -0.01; 22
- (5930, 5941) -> -0.03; 22.1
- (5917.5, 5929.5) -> -0.05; 22.6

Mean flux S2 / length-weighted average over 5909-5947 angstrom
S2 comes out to 22.9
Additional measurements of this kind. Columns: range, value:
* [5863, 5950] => 21.8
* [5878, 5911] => 20.3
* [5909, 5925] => 22.9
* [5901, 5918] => 22.4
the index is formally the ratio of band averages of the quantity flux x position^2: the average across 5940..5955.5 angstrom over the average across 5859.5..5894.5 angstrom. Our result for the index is 1.10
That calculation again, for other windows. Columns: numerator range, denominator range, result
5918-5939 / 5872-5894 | 1.10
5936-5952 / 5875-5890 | 1.15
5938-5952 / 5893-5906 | 1.18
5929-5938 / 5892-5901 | 1.18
